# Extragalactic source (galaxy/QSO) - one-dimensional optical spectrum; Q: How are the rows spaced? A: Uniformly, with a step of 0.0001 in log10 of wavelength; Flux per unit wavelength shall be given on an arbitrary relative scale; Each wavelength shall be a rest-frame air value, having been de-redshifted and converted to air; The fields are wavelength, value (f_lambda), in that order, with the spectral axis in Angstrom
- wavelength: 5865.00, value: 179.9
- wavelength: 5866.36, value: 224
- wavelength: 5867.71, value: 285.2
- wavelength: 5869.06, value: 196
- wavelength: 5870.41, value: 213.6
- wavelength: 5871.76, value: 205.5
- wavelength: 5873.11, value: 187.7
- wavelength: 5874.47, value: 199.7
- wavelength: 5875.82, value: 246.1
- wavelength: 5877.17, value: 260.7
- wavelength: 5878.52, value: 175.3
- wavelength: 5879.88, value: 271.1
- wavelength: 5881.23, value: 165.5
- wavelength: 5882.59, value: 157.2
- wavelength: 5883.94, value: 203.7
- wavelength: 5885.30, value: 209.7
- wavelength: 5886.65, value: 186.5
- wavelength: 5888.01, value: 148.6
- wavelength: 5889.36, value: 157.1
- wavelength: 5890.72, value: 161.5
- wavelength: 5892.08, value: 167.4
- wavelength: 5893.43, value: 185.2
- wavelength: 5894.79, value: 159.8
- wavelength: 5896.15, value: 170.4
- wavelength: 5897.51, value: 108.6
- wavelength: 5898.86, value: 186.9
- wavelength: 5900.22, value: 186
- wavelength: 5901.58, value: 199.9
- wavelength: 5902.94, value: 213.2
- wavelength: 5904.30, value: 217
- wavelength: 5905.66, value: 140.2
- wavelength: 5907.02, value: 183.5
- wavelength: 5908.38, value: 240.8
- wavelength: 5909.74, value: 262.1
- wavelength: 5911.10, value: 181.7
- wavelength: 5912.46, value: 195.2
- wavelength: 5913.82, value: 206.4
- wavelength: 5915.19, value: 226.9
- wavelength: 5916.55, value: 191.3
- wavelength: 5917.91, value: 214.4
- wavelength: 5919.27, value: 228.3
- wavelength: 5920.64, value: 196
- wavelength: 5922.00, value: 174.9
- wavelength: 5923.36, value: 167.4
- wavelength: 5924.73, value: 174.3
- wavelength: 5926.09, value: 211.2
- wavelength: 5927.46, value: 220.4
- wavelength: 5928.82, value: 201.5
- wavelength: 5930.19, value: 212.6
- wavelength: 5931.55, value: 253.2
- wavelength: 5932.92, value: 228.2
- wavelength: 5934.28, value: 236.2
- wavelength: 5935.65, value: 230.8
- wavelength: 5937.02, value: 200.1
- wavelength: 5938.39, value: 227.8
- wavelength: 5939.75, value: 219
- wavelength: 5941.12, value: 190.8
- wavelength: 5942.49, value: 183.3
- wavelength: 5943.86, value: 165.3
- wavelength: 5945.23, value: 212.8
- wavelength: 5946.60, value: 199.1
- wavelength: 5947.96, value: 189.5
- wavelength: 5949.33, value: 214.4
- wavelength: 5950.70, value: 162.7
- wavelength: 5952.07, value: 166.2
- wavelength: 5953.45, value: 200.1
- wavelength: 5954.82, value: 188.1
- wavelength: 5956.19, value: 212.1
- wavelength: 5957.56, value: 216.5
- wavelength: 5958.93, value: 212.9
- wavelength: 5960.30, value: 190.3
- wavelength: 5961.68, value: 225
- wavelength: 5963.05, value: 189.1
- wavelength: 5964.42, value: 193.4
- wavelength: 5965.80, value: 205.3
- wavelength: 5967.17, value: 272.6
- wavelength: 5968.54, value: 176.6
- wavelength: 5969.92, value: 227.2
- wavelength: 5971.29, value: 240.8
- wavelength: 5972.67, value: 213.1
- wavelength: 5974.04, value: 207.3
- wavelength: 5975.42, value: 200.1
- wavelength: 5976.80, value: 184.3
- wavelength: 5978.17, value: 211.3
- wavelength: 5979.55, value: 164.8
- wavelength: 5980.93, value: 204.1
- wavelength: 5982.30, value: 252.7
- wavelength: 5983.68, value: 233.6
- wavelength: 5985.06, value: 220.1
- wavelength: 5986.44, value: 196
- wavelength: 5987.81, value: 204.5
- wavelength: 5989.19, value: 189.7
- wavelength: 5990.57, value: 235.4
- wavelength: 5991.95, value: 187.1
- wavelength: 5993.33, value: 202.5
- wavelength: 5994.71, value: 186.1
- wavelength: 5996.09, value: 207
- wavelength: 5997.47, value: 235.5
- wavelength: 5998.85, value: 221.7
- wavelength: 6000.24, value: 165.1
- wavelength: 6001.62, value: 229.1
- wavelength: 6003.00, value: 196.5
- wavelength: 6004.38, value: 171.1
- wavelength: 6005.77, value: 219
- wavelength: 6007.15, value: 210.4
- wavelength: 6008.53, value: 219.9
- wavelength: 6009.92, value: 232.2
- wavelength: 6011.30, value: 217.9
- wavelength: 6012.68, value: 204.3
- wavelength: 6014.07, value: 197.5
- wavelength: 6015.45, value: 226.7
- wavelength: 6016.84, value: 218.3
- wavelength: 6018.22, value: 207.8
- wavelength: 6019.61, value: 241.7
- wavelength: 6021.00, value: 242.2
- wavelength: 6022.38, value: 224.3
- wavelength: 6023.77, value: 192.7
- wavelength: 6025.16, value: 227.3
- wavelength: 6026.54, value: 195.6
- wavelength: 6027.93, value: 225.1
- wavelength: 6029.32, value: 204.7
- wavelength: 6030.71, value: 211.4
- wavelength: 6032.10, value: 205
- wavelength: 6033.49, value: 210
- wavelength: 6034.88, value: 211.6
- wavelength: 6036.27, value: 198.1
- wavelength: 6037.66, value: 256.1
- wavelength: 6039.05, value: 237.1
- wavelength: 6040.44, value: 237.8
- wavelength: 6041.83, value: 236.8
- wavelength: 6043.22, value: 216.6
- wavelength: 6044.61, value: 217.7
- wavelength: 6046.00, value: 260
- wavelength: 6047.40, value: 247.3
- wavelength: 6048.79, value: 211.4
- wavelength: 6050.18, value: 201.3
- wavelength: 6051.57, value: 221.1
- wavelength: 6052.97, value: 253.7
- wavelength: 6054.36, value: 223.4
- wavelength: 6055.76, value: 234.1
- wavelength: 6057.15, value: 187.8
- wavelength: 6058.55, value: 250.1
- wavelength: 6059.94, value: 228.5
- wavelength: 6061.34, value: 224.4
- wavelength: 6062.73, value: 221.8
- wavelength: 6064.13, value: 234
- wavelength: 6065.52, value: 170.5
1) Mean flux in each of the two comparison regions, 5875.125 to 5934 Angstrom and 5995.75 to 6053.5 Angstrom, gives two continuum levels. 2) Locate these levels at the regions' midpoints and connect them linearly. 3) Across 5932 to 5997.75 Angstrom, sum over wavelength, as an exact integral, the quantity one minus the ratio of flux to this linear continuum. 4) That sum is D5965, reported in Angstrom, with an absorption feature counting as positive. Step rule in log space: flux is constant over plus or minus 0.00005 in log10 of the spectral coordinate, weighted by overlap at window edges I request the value 0.33 Angstrom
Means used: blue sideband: 197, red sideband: 218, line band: 206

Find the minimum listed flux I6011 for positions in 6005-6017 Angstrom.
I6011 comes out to 197.5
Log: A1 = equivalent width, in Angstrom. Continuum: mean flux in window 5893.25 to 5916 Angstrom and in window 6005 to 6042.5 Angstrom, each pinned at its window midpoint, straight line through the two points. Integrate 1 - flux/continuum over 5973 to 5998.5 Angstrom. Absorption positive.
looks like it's 0.39 Angstrom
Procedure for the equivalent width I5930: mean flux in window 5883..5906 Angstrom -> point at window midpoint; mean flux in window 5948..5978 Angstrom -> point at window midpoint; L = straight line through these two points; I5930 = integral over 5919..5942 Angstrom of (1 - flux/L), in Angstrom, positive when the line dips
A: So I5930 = -2.2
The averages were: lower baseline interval 177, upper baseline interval 204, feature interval 210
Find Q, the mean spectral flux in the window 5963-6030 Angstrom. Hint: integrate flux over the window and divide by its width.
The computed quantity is 211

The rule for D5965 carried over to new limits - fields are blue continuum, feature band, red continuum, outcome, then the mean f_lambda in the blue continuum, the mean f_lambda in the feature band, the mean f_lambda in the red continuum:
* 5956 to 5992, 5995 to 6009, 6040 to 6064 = 0.6 Angstrom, 210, 207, 228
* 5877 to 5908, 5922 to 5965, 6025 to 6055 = -1.3 Angstrom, 183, 203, 223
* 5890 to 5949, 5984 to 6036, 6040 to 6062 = 1.9 Angstrom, 198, 211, 228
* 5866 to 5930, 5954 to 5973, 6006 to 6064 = -0.2 Angstrom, 197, 212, 222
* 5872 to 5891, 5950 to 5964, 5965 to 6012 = 0.7 Angstrom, 196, 196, 210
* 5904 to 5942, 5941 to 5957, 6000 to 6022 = 1.5 Angstrom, 208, 191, 214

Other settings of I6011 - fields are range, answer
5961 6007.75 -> 164.8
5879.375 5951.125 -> 108.6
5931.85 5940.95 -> 200.1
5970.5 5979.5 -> 184.3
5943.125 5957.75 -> 162.7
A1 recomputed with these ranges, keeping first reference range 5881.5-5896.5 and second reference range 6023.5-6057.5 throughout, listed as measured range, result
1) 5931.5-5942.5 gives -1.78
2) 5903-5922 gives -2.61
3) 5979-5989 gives -0.34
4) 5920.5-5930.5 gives -0.50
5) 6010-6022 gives -0.36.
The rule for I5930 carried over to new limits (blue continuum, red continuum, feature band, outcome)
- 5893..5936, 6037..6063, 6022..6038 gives 0.9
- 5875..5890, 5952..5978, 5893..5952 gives 1.1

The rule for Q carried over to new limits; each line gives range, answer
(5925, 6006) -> 207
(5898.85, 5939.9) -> 208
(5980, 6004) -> 209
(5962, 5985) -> 212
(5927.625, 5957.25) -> 205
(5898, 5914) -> 200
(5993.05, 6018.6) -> 209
